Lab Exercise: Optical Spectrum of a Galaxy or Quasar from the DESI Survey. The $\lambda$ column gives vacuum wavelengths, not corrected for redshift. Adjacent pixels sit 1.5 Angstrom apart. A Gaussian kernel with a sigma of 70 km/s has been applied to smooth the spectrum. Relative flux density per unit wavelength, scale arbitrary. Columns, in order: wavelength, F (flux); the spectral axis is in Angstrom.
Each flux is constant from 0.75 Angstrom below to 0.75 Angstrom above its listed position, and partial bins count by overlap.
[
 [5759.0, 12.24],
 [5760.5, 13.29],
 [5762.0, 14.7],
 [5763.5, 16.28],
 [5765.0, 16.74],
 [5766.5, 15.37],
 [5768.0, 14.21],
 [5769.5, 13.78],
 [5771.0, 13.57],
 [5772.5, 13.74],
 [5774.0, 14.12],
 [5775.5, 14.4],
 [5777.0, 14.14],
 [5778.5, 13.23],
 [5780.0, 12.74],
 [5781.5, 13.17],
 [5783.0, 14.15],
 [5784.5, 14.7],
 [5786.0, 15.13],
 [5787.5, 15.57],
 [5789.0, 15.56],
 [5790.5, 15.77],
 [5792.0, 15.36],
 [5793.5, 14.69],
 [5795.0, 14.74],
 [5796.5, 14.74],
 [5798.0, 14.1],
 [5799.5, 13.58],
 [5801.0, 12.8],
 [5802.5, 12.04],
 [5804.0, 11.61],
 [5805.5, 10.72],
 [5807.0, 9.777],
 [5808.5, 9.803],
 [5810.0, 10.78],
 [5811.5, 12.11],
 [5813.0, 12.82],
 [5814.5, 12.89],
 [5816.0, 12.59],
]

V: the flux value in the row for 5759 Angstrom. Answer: 12.24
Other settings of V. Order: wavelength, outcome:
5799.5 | 13.58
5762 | 14.7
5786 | 15.13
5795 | 14.74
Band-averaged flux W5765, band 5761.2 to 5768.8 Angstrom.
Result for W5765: 15.4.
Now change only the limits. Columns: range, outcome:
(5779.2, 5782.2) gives 13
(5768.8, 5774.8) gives 13.8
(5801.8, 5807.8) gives 11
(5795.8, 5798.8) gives 14.4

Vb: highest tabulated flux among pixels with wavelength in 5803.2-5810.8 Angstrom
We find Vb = 11.61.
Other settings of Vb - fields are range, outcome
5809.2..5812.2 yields 12.11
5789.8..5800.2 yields 15.77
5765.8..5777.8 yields 15.37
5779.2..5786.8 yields 15.13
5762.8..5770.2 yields 16.74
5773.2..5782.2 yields 14.4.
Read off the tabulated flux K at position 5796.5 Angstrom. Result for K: 14.74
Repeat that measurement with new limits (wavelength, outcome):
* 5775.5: 14.4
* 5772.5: 13.74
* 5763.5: 16.28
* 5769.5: 13.78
